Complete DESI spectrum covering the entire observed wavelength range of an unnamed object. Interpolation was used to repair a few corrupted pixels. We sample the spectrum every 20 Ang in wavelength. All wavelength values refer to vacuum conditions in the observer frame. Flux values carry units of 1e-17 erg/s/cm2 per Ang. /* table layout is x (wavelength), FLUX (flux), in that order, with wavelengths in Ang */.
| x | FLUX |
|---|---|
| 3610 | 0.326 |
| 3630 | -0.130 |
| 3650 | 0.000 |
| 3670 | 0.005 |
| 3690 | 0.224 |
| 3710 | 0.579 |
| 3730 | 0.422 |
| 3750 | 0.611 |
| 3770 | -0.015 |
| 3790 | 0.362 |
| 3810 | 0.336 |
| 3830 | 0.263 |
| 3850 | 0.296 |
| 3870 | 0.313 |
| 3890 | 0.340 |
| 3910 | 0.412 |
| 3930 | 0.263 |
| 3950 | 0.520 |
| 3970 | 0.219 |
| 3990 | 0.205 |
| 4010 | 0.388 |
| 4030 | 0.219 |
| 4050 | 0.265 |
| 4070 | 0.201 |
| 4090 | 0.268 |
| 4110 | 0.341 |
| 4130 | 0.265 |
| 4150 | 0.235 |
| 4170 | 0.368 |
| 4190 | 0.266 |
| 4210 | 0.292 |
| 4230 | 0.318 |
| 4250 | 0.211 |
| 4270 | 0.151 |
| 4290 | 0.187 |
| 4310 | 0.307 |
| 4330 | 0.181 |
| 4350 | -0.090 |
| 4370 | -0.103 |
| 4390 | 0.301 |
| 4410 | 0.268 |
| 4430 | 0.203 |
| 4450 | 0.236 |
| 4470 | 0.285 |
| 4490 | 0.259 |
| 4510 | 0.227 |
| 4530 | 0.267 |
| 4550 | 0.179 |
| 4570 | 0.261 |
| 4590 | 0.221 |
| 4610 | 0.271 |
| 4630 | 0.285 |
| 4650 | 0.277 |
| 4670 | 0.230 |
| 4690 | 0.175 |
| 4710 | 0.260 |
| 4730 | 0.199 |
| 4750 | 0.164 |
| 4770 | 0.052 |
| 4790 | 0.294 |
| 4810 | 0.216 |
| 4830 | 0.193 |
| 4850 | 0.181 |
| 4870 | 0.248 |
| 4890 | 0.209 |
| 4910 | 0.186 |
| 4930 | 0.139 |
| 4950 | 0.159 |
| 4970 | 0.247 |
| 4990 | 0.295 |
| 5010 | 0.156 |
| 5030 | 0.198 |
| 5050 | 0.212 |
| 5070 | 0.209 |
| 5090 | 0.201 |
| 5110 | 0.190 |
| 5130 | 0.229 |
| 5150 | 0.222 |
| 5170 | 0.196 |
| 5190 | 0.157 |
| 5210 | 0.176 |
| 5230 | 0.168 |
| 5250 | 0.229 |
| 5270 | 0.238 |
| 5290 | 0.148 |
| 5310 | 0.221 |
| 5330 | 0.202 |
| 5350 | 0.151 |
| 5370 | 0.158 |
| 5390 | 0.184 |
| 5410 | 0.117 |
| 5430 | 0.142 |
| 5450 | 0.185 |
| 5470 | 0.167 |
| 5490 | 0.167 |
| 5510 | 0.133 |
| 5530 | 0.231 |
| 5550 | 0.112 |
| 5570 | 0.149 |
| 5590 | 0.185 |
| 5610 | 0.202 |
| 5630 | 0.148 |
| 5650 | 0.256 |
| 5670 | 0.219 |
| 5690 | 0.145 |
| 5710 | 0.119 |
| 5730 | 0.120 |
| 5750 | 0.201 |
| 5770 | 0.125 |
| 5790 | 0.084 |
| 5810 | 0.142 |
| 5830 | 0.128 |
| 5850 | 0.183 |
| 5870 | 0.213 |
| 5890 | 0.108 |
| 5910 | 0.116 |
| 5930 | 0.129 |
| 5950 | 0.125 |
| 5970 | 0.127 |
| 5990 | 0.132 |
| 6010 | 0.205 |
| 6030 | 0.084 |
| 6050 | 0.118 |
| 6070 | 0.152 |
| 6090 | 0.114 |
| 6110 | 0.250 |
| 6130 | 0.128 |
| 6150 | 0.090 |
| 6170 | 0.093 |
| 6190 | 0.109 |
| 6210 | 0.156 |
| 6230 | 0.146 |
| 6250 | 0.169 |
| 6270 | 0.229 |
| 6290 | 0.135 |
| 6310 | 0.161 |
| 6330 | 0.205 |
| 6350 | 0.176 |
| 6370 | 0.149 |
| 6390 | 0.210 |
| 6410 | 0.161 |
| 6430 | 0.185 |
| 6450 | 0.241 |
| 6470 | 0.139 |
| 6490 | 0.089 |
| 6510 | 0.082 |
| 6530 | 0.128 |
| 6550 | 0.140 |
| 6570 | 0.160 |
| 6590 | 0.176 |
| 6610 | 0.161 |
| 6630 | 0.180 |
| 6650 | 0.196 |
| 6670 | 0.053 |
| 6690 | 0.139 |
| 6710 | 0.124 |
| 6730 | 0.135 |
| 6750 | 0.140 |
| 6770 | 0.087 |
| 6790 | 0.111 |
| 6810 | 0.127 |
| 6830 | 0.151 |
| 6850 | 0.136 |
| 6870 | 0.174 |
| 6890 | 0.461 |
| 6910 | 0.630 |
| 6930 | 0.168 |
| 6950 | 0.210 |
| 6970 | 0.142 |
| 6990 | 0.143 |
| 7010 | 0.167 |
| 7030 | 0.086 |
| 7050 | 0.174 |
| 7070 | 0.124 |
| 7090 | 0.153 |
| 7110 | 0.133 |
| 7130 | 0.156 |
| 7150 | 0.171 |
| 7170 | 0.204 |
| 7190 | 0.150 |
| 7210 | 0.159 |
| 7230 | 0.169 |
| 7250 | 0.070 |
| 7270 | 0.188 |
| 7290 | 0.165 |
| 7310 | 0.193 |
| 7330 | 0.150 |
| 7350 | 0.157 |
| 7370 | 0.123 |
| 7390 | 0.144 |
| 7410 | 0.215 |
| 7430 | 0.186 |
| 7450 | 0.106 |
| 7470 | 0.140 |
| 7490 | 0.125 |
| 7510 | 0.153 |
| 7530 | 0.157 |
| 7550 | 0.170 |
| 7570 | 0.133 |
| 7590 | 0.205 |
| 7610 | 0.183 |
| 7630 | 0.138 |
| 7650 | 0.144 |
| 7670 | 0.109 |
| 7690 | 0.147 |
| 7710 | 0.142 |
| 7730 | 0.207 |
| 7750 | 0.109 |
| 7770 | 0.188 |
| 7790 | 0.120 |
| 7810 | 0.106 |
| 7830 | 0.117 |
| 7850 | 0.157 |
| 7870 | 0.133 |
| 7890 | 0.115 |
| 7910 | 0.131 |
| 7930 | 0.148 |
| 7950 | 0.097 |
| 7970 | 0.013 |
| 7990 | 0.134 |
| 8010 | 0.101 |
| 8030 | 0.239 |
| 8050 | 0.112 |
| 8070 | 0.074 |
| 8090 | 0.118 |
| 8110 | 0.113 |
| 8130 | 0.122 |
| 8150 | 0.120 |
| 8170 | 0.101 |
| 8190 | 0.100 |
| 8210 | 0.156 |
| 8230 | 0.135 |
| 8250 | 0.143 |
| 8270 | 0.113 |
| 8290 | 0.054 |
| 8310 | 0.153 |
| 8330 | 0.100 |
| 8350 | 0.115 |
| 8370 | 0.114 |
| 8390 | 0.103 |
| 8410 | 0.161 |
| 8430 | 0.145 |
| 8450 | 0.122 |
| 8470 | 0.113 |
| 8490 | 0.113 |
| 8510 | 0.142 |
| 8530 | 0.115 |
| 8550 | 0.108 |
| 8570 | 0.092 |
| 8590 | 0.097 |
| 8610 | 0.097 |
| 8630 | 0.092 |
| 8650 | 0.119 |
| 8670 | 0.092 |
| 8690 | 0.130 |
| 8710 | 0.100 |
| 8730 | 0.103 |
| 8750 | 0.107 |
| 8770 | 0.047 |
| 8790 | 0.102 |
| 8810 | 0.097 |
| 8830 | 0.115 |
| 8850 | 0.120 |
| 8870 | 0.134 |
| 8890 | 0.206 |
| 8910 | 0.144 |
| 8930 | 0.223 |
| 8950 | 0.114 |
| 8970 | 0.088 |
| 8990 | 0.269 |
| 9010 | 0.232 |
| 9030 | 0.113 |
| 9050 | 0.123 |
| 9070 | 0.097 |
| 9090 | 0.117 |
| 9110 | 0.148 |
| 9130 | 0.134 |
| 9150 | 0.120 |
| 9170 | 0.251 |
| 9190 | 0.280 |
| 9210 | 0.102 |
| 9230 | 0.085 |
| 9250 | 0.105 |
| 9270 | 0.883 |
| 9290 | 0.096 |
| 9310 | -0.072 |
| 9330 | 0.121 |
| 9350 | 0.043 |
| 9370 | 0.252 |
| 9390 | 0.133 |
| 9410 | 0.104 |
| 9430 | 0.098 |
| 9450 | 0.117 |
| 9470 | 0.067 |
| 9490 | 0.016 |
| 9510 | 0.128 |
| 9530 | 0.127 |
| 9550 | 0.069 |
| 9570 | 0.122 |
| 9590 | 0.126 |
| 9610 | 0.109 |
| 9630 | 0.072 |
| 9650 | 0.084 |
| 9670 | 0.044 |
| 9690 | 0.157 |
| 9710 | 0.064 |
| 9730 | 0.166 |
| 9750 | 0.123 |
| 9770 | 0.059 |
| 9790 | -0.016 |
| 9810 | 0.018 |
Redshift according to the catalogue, 0.85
